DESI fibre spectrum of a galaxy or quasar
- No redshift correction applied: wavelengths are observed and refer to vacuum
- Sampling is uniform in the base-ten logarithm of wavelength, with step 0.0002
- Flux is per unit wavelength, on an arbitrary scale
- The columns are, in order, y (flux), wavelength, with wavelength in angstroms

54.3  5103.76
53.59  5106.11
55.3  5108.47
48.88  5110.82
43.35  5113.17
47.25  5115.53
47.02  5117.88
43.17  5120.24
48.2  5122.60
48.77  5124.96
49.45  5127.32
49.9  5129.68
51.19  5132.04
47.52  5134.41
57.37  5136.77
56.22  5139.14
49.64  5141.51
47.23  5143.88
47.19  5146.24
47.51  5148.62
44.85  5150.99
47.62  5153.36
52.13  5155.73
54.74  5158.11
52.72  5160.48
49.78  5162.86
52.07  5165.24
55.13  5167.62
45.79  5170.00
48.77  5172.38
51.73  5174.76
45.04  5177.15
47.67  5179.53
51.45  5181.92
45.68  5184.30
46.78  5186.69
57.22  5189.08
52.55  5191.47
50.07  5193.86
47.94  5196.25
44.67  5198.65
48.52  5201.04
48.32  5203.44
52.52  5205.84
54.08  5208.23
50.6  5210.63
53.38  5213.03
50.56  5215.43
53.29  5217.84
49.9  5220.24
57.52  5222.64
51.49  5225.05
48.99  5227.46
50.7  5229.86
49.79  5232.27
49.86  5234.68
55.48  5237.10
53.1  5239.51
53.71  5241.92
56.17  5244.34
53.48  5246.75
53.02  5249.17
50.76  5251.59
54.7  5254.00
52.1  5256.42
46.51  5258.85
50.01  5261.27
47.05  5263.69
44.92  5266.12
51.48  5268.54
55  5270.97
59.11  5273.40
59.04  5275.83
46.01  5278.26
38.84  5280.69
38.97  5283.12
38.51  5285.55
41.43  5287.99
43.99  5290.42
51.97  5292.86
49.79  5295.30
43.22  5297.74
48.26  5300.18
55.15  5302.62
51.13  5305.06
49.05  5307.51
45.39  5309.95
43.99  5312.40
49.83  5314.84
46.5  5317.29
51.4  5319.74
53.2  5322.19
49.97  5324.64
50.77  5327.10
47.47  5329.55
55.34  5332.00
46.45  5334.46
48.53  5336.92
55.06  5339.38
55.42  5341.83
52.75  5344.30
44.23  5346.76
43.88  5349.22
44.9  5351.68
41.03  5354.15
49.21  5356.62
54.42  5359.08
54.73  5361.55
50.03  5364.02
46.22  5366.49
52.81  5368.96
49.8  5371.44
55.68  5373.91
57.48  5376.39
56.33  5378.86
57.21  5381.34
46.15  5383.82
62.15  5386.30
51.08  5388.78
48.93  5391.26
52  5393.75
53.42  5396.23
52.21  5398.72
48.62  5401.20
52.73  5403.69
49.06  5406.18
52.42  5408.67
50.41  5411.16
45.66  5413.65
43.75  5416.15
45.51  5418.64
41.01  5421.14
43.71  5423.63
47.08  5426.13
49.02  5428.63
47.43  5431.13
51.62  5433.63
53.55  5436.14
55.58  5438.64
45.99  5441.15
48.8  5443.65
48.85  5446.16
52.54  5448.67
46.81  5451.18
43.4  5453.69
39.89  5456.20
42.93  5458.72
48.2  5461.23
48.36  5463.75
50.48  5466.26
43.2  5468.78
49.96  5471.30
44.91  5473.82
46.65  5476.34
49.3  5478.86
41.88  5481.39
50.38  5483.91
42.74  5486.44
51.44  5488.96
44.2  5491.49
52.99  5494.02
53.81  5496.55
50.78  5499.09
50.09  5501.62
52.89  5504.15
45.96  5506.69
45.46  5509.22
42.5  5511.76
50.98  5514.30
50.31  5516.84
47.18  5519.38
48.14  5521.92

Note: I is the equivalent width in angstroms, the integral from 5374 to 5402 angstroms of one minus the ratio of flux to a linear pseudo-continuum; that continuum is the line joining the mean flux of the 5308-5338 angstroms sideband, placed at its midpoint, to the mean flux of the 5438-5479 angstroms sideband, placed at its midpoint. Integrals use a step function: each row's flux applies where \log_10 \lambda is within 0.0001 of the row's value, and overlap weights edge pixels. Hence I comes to -3.0 angstroms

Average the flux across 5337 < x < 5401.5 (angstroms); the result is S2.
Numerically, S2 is 51.4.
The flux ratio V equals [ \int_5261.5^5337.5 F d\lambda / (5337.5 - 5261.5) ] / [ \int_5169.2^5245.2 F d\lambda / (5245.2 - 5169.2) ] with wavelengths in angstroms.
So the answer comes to 1.0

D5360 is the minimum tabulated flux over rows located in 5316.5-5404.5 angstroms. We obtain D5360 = 41.03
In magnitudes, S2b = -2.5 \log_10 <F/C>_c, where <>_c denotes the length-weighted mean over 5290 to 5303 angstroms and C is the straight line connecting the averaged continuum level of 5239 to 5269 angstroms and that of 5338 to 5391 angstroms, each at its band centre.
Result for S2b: 0.06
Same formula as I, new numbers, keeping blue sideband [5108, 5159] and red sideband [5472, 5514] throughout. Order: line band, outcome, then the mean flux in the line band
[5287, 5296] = 0.4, 46.8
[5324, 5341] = -0.7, 50.7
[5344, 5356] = 0.9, 45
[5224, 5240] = -0.8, 51.3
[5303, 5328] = -0.4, 49.3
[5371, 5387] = -2.2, 55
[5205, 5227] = -1.6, 52.5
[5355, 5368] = -0.6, 50.7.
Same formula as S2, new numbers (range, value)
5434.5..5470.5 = 47.8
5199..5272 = 51.5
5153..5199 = 50.1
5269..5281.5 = 52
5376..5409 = 52.7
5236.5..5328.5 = 49.5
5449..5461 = 44.4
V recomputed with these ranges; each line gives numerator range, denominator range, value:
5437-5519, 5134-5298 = 0.96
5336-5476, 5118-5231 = 0.99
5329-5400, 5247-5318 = 1.06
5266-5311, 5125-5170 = 0.95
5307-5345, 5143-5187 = 1.02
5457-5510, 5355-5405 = 0.91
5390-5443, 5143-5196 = 0.99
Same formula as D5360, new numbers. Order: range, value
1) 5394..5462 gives 39.89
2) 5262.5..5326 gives 38.51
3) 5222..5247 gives 48.99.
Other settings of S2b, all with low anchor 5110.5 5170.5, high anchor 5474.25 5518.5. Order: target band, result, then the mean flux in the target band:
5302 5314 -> 0.01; 48.7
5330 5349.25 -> -0.04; 50.5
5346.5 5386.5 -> -0.05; 50.8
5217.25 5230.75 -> -0.06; 52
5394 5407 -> -0.06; 51.4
